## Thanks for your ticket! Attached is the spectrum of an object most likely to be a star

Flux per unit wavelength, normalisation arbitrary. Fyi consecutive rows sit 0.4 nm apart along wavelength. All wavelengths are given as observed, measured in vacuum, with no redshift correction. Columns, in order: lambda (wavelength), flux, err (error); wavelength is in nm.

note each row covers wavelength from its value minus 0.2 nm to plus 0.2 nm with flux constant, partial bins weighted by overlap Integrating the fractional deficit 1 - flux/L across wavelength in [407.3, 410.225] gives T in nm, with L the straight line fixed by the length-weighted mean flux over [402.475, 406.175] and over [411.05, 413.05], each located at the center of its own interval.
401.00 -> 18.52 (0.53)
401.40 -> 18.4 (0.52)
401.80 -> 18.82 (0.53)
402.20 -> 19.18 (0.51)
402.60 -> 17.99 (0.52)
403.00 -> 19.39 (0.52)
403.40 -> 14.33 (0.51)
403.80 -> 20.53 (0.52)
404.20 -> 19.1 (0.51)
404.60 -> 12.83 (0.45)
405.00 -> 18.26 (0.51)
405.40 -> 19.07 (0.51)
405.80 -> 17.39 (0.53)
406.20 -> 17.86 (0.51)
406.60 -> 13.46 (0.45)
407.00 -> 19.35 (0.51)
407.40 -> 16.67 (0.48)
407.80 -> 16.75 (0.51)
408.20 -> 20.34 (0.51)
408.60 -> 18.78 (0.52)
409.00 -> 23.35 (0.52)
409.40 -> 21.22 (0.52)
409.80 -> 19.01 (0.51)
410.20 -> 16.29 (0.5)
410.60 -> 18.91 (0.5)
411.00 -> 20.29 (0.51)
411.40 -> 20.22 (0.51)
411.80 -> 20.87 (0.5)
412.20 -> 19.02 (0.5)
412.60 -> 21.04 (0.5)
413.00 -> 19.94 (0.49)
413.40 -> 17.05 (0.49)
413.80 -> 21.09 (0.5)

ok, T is -0.02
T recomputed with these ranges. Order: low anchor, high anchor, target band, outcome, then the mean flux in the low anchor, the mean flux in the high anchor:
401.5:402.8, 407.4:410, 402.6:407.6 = 0.45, 18.6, 19.7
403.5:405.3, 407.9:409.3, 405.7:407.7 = 0.24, 17.6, 20.6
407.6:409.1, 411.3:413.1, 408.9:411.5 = 0.02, 19.6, 20.2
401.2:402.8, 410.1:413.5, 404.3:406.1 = 0.17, 18.6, 19.4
